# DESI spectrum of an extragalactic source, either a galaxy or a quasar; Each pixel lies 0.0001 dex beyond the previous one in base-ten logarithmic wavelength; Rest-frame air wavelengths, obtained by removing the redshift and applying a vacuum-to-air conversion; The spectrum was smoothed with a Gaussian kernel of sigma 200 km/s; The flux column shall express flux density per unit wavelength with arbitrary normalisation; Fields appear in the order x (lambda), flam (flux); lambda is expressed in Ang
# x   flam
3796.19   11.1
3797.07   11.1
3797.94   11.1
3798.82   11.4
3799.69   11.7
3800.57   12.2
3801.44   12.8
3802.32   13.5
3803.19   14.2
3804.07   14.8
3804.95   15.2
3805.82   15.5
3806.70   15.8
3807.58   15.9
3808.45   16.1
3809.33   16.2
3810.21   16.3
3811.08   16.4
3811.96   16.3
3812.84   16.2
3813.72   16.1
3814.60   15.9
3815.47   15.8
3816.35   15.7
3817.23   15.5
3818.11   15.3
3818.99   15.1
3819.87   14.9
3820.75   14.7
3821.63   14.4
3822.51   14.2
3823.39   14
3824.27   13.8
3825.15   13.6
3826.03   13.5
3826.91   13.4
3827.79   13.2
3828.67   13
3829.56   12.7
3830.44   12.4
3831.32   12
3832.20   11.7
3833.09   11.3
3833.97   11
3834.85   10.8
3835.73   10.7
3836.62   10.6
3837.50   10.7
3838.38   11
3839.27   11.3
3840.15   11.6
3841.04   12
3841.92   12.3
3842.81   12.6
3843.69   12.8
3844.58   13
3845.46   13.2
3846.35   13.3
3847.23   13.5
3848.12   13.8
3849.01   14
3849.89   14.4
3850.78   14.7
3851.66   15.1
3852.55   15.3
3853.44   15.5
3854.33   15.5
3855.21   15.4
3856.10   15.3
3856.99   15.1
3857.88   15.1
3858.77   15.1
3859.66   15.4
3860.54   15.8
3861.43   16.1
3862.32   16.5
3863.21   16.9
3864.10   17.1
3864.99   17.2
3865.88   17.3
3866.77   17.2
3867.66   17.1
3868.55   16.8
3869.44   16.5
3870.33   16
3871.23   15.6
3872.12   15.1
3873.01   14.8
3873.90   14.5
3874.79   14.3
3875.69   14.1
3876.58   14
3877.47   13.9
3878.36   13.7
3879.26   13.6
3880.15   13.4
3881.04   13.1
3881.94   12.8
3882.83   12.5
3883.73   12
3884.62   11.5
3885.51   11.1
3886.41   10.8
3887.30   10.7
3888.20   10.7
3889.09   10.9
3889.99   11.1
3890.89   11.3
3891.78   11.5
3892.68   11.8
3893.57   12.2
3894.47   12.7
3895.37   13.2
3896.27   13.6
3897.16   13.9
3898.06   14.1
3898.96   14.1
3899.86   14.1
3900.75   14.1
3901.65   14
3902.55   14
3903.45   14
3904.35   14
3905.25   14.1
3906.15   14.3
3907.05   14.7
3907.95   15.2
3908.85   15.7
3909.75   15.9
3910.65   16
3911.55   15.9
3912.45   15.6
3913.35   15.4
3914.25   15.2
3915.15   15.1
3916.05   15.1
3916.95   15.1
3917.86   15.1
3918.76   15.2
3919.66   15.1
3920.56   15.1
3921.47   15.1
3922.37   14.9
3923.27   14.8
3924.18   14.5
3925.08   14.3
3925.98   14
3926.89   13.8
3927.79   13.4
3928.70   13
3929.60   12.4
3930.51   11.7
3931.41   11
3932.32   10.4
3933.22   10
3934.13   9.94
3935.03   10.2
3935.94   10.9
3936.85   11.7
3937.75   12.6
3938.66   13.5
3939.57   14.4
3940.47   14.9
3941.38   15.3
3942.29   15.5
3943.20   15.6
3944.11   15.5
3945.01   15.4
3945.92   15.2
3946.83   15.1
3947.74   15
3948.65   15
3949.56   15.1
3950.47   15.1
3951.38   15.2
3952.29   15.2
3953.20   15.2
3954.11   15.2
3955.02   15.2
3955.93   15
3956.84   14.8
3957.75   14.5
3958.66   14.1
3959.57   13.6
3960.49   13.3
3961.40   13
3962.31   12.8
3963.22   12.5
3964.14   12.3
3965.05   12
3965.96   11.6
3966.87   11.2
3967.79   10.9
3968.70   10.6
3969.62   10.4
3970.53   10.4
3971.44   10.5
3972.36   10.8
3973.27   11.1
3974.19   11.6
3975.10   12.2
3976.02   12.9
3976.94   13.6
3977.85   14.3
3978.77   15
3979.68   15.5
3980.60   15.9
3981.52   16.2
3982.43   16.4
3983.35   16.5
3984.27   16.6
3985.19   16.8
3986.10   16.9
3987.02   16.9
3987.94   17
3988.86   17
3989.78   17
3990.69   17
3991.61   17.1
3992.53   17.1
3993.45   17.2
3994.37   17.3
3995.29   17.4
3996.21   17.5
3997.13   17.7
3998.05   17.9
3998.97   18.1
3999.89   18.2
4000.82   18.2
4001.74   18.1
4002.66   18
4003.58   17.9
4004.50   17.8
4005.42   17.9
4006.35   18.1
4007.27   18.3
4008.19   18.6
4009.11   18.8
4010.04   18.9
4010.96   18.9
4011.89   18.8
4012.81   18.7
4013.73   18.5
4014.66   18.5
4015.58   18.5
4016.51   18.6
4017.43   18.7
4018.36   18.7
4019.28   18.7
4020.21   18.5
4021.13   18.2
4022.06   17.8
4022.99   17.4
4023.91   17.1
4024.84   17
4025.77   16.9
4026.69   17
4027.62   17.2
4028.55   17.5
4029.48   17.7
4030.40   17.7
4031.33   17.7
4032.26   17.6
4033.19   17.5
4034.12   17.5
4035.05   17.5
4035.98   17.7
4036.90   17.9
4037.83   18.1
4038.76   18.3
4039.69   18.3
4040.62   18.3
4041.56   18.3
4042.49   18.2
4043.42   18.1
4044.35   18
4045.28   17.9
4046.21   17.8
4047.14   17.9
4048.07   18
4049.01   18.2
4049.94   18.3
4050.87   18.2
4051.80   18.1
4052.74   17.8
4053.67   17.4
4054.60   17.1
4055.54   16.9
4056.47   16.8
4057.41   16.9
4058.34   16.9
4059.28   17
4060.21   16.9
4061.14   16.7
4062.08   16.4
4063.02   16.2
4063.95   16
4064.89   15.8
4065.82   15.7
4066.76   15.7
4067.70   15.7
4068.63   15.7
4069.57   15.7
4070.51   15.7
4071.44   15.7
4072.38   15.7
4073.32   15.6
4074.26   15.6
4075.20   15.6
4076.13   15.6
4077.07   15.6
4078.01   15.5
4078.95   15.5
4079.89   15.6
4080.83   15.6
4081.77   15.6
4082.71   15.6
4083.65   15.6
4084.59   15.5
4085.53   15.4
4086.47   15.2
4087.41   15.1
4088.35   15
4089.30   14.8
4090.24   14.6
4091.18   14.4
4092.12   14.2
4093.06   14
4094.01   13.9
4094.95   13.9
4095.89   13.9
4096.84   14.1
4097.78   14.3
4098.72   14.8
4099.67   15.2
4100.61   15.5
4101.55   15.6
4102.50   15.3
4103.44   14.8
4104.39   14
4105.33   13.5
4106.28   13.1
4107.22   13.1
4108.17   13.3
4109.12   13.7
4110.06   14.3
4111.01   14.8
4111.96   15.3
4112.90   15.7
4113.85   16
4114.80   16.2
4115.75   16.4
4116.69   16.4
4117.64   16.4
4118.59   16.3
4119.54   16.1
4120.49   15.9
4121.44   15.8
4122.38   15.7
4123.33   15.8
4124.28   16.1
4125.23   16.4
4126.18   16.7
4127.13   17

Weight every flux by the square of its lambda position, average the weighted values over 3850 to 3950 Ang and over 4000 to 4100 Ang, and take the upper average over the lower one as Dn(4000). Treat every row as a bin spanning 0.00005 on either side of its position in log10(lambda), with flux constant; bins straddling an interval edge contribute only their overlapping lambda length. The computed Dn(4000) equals 1.28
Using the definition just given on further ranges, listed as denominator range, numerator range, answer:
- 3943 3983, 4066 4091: 1.20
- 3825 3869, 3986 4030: 1.39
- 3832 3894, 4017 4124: 1.32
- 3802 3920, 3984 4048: 1.37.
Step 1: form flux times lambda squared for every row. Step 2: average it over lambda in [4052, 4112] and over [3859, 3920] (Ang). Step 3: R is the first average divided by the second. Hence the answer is 1.18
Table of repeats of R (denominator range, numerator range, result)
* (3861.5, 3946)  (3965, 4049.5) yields 1.26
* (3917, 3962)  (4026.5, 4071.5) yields 1.31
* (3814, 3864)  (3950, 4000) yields 1.14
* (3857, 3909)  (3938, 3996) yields 1.08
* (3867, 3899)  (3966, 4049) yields 1.34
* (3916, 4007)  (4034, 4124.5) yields 1.16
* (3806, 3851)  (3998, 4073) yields 1.43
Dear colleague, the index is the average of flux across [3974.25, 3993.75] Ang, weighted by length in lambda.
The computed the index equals 15.9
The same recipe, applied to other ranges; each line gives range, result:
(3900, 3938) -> 13.9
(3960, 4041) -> 16.3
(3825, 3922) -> 13.9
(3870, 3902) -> 13.1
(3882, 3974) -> 13.4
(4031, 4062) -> 17.7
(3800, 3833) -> 14.5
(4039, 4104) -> 16.1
